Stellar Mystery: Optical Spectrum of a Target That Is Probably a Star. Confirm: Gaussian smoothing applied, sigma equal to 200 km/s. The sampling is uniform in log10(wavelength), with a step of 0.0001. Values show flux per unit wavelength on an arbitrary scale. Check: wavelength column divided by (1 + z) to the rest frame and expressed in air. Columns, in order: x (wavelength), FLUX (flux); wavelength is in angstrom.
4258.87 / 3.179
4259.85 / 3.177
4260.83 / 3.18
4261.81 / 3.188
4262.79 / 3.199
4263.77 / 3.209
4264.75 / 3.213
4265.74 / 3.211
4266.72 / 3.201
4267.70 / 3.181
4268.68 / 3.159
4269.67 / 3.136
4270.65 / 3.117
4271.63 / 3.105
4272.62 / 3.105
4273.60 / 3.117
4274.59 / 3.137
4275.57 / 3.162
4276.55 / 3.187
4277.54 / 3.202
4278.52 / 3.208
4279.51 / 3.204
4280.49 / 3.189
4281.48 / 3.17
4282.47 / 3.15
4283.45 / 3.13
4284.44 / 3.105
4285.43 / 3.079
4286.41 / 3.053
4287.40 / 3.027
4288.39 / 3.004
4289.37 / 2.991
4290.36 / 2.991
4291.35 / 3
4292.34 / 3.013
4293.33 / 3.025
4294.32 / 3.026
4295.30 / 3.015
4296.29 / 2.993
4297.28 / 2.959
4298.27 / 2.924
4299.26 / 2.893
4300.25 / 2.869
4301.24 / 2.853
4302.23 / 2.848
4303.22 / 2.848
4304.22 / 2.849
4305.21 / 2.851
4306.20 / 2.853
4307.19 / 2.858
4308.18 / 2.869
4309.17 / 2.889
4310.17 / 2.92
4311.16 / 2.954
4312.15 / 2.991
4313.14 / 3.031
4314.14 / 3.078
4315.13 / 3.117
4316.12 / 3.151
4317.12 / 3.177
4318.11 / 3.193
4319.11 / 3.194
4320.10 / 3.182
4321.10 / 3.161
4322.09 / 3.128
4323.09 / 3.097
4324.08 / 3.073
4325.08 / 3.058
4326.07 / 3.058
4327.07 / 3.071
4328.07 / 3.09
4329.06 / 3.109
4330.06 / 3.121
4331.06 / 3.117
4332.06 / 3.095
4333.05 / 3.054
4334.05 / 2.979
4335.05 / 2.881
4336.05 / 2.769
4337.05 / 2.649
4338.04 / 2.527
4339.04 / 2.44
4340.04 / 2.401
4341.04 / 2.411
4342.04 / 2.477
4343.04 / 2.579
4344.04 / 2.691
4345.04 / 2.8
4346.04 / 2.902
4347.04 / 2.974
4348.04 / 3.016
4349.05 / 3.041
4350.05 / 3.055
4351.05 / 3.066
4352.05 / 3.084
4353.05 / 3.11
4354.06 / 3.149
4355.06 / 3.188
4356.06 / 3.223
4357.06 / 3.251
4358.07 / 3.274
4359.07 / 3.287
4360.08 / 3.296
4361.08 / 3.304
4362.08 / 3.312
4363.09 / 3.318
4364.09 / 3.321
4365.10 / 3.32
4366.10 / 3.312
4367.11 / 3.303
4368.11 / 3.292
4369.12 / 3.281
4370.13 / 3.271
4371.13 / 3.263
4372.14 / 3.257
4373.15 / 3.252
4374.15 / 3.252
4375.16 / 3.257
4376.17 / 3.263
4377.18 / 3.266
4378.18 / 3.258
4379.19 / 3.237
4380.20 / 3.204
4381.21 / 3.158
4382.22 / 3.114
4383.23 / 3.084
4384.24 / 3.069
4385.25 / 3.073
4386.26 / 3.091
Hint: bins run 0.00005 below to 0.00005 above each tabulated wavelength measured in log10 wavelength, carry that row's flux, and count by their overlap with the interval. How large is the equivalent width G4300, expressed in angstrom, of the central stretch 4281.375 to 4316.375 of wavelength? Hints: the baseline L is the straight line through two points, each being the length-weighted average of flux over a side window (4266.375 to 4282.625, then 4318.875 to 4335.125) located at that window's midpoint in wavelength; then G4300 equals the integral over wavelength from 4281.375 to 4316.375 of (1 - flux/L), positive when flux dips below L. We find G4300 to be 1.66 angstrom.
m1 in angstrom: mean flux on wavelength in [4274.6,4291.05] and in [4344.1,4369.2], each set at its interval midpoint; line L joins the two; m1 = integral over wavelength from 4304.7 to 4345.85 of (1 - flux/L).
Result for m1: 2.8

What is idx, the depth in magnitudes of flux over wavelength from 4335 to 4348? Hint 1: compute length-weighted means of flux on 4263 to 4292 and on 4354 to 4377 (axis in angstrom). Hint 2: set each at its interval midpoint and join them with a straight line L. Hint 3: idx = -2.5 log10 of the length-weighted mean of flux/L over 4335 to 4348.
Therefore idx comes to 0.21 mag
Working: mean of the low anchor 3.13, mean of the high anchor 3.27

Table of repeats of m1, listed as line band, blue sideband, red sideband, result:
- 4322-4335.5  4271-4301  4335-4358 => -0.66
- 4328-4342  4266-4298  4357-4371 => 1.79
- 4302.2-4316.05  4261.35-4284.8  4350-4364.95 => 1.11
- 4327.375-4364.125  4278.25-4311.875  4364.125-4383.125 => 2.08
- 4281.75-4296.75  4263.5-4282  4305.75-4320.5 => 0.34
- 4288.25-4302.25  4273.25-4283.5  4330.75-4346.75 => 0.40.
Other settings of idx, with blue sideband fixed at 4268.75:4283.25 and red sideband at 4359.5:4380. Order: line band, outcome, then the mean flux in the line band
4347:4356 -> 0.058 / 3.09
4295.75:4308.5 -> 0.110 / 2.88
